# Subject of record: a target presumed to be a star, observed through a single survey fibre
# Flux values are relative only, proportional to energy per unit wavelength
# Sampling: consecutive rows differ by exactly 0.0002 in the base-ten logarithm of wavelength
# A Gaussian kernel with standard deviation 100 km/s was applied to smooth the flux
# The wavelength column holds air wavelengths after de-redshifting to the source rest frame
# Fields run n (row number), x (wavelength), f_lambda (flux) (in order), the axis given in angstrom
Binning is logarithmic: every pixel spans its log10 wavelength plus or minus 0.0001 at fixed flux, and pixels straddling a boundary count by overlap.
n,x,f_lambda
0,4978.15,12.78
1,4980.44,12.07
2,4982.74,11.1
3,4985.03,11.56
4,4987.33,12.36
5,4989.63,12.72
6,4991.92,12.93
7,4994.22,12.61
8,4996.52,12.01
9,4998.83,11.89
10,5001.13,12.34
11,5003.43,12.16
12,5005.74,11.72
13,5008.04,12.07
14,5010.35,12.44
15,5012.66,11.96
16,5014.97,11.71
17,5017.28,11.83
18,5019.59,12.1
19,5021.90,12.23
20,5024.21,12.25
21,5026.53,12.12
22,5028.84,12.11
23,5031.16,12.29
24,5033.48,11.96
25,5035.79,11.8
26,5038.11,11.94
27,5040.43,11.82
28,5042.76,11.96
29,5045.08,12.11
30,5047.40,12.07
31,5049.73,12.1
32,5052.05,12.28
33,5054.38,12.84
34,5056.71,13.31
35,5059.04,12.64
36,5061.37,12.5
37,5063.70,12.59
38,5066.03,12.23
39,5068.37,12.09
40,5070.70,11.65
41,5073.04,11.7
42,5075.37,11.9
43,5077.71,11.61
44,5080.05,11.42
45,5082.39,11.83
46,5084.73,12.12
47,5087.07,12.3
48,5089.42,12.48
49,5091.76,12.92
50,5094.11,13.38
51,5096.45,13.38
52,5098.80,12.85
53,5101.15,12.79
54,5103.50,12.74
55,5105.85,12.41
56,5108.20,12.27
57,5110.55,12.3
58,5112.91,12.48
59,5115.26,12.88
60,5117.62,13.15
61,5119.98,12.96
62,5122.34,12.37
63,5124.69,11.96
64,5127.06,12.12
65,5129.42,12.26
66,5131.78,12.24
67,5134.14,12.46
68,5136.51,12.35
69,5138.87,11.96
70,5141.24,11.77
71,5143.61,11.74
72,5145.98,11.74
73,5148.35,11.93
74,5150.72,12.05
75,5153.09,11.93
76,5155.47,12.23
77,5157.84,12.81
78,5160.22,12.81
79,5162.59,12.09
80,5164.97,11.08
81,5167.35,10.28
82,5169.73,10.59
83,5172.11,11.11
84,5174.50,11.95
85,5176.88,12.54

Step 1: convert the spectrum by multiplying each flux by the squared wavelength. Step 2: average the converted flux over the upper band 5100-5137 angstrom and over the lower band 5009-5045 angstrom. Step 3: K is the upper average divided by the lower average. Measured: 1.08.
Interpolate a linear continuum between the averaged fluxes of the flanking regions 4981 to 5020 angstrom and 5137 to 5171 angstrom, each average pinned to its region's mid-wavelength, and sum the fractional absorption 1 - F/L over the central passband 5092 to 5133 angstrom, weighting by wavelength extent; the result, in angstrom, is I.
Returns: -2.6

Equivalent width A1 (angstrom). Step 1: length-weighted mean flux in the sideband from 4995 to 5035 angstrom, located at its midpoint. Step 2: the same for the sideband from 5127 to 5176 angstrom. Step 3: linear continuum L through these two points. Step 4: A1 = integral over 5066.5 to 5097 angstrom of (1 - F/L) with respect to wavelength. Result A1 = -0.54 angstrom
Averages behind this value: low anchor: 12.1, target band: 12.2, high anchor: 11.9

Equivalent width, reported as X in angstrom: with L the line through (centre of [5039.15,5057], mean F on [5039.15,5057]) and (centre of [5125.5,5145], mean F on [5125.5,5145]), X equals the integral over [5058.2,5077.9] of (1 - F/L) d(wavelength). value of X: 0.17 angstrom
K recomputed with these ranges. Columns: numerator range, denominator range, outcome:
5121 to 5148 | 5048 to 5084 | 1.02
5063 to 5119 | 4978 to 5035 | 1.06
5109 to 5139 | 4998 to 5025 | 1.08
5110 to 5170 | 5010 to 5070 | 1.03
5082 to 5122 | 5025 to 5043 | 1.08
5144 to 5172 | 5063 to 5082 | 1.02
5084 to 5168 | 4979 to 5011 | 1.07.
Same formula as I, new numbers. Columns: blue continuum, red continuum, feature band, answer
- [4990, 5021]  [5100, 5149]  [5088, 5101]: -0.7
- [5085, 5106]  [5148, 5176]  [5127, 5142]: 0.0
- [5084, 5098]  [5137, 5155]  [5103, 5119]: -0.2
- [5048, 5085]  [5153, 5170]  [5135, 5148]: -0.1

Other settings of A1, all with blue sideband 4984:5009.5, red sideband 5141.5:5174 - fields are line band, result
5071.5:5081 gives 0.25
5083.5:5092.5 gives -0.37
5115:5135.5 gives -1.12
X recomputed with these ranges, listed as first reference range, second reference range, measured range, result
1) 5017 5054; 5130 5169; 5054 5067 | -0.68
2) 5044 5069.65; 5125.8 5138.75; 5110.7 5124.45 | -0.43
